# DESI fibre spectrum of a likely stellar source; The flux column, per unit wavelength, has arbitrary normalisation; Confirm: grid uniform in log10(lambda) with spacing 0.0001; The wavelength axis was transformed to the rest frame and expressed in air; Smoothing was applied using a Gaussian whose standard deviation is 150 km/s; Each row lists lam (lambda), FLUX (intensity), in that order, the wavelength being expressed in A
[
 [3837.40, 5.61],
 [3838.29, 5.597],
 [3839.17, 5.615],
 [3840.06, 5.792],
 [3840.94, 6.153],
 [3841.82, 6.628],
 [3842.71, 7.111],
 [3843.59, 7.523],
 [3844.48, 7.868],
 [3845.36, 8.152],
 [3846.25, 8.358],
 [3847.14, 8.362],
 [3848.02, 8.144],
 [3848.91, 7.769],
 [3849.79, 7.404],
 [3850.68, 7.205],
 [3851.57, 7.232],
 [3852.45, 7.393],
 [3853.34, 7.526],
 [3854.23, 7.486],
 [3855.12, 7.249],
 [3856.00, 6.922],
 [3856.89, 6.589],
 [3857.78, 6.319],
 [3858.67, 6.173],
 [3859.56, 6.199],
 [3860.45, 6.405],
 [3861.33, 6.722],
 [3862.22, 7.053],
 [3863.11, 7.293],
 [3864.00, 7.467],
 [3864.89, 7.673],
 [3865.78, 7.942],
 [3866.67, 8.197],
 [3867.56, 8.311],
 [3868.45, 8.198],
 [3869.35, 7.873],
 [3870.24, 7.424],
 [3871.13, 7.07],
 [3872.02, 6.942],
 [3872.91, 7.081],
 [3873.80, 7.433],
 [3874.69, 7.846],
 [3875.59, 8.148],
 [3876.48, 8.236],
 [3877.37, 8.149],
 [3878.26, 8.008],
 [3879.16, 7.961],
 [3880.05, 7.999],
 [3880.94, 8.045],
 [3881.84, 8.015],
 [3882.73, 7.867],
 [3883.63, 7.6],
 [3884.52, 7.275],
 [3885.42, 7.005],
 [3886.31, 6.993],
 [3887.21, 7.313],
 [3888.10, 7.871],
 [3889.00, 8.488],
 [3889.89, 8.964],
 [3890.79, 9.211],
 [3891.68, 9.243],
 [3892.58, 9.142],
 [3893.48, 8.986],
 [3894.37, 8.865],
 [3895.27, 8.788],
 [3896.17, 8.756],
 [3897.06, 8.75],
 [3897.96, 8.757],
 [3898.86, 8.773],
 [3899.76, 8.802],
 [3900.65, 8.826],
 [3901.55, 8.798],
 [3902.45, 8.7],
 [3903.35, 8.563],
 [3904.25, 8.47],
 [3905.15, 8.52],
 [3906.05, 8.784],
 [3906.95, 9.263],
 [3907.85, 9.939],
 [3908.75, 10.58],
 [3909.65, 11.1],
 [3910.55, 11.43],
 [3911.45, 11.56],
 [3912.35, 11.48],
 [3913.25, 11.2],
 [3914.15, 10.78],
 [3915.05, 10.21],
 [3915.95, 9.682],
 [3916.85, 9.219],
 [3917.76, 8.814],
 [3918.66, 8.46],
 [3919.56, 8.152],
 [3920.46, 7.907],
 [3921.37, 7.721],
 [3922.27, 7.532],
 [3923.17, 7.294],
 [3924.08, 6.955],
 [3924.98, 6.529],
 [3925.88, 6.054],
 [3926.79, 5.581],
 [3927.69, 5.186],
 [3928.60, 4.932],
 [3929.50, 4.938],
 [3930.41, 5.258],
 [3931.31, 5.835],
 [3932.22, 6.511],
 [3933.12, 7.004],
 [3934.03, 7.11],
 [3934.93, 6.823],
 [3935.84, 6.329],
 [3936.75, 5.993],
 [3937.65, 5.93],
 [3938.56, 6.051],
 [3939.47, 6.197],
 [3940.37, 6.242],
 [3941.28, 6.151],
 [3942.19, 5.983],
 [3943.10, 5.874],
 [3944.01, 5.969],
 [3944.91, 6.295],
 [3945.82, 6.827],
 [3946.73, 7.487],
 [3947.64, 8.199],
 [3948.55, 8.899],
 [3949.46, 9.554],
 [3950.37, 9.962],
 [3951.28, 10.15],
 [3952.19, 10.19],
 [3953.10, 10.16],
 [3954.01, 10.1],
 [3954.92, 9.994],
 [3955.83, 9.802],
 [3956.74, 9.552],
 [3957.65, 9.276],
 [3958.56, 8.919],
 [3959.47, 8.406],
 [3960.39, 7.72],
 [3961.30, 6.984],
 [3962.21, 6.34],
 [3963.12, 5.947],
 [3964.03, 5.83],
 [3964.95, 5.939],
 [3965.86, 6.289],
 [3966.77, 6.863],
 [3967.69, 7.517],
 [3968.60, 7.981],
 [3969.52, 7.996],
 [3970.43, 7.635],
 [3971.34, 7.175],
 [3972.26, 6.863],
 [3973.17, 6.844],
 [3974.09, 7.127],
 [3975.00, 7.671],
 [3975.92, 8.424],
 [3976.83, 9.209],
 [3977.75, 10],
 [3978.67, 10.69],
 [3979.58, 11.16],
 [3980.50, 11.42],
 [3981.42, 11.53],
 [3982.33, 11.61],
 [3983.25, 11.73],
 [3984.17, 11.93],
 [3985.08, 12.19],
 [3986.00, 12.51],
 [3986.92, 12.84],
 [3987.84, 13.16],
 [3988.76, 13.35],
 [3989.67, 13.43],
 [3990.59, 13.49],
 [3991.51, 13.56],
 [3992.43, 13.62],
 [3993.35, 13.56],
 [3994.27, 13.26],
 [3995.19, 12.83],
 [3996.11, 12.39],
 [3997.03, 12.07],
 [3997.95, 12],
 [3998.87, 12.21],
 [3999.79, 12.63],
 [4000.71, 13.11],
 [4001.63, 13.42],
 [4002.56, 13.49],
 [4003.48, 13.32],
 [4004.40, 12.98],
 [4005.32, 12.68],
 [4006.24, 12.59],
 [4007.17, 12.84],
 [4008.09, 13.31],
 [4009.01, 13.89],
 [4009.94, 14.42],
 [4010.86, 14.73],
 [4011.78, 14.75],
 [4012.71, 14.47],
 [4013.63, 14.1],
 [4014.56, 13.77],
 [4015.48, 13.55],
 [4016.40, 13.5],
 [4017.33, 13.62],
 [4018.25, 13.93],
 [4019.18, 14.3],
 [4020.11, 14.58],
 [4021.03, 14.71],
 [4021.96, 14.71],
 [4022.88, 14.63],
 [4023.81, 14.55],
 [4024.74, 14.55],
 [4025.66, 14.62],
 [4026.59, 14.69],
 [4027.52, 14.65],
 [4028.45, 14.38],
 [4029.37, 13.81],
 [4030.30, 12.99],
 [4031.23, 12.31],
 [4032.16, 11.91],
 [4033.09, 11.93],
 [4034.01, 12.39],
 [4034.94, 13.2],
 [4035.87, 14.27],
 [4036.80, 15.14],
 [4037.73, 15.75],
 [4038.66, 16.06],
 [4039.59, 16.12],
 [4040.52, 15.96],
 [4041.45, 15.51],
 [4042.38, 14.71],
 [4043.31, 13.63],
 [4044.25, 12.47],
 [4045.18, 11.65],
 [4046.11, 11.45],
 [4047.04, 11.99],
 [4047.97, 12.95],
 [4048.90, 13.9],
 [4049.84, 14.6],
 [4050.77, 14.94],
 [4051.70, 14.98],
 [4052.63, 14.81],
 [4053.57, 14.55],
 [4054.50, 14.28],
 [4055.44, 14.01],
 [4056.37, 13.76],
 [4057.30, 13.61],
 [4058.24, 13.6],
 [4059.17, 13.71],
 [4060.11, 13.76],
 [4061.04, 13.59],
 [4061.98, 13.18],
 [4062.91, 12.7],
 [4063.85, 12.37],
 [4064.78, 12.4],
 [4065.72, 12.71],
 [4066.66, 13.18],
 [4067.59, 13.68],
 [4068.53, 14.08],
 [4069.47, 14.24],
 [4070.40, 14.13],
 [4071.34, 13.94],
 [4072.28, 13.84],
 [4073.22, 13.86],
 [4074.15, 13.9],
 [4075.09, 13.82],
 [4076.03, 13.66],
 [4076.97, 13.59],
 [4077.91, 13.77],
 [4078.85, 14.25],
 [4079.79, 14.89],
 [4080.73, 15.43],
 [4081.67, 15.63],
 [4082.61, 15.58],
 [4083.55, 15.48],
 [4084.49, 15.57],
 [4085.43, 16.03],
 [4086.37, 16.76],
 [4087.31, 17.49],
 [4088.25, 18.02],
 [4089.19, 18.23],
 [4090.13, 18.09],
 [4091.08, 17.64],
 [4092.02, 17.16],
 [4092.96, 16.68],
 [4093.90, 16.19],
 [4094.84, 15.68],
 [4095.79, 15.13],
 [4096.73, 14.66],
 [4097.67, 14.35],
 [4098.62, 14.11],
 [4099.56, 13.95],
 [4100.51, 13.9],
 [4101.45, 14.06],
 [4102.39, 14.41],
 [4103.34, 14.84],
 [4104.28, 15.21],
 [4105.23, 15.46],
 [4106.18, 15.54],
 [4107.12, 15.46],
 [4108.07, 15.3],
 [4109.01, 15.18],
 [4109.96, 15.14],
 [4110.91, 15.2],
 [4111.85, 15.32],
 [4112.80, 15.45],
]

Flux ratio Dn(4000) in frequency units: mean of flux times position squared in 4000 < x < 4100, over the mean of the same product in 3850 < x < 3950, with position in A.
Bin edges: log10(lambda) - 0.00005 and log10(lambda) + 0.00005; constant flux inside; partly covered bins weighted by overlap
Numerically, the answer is 2.0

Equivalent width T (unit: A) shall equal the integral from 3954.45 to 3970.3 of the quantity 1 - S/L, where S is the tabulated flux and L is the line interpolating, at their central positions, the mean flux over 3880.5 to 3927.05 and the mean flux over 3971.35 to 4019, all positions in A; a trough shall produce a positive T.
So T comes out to 4.69 A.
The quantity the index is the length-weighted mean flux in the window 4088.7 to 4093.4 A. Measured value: 17.6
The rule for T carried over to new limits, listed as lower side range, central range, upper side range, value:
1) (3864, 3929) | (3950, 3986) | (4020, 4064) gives 7.2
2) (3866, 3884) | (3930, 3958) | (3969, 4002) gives 6.7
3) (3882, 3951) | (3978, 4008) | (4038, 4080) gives -4.0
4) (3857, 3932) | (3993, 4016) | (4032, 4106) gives -2.2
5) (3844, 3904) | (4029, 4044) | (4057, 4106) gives -0.9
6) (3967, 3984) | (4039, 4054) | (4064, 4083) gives -1.7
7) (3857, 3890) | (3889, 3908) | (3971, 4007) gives -1.0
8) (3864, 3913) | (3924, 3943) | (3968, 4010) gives 7.3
